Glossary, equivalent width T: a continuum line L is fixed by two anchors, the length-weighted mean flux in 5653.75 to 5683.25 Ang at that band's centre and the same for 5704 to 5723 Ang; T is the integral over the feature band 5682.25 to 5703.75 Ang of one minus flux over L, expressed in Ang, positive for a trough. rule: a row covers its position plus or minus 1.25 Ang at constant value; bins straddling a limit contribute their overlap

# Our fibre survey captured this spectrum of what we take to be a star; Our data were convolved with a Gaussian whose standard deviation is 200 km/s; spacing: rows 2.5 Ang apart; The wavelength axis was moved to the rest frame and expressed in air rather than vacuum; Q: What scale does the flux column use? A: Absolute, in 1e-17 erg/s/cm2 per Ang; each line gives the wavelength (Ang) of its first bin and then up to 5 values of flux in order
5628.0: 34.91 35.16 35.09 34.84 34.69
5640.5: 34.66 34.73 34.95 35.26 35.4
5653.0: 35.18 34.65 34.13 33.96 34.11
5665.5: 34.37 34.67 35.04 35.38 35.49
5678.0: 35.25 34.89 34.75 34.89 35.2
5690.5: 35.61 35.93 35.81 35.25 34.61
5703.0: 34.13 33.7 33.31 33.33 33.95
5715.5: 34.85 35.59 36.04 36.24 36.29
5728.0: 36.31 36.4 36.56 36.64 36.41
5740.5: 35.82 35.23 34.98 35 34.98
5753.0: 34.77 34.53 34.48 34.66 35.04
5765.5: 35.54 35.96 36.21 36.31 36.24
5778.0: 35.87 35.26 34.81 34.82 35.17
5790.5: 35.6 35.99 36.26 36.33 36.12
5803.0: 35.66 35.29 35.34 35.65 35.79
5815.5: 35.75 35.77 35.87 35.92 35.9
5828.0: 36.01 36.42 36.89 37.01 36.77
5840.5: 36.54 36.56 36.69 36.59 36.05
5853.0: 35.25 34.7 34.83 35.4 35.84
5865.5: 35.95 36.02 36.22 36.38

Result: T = -0.3 Ang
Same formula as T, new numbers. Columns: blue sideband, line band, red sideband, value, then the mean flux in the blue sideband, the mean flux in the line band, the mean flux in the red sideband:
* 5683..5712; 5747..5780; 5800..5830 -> -0.1 Ang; 34.7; 35.4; 35.8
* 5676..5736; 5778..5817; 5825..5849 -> 0.6 Ang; 35.2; 35.6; 36.6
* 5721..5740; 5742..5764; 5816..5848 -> 0.9 Ang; 36.4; 34.8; 36.4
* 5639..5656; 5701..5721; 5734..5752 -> 0.6 Ang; 35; 34.3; 35.6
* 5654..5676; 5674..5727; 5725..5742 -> 0.7 Ang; 34.6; 35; 36.3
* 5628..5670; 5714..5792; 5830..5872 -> -0.3 Ang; 34.8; 35.6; 36.1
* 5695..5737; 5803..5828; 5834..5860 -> 0.1 Ang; 35.2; 35.7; 36.1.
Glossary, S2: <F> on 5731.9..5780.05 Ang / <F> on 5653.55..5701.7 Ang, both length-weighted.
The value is 1.0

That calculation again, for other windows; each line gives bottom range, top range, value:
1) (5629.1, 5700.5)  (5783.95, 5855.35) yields 1.03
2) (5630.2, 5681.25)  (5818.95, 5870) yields 1.03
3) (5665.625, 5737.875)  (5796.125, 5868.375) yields 1.02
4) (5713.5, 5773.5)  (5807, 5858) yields 1.01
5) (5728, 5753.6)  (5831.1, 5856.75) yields 1.02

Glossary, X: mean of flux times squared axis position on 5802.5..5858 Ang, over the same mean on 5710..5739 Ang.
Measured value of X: 1.04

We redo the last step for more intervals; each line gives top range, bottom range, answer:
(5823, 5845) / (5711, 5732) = 1.06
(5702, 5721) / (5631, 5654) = 1.00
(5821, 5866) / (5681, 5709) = 1.09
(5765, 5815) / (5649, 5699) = 1.06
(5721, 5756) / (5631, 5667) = 1.06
